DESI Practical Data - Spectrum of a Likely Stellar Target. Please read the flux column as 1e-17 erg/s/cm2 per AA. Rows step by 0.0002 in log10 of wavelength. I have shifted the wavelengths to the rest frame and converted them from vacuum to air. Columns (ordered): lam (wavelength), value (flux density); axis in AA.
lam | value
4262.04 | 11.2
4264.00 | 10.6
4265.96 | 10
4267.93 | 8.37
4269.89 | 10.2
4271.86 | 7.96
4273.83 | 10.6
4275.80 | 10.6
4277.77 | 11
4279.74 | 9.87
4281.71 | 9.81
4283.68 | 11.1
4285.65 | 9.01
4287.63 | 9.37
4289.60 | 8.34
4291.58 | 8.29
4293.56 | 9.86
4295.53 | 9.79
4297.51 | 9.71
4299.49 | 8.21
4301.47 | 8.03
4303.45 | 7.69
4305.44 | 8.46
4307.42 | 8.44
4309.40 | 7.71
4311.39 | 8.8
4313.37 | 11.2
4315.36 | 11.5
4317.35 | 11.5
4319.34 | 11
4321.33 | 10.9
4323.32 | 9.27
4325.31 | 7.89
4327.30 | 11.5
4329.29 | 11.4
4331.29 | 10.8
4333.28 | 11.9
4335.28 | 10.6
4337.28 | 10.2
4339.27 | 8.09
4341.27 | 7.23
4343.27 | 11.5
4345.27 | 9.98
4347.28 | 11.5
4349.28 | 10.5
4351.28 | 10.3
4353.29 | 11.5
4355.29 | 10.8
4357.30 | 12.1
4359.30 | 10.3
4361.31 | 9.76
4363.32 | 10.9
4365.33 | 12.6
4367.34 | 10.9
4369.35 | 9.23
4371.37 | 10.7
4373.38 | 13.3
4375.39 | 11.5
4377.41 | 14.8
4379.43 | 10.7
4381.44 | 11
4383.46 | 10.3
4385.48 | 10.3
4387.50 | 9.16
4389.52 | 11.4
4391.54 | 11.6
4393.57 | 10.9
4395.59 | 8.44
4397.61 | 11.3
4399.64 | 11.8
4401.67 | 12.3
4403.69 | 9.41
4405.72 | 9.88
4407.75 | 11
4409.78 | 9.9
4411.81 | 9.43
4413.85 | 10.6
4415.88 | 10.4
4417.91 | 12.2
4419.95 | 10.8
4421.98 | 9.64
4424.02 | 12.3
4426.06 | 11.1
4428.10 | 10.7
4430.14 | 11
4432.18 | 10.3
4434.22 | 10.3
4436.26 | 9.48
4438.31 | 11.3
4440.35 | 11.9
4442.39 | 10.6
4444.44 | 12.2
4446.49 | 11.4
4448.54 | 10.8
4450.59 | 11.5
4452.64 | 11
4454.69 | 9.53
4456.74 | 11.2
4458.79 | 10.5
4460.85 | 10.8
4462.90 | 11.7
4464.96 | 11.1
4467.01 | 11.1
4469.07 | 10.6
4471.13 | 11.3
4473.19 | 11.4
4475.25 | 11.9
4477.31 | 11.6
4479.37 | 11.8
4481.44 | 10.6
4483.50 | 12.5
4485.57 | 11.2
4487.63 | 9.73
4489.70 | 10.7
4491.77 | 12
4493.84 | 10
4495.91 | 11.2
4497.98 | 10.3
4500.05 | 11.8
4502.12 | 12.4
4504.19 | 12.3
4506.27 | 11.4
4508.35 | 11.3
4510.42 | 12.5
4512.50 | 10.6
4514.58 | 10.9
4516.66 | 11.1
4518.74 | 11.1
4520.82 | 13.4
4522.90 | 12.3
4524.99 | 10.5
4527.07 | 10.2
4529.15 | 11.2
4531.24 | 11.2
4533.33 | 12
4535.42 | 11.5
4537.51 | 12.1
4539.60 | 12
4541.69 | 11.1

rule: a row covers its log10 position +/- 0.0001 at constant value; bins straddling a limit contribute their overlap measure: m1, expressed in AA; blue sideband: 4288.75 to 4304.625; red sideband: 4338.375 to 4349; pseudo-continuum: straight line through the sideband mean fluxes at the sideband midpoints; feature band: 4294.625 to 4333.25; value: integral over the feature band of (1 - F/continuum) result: -2.6 AA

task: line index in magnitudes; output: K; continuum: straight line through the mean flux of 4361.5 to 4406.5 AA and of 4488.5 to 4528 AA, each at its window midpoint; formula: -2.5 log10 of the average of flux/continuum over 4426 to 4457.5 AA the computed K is 0.03 mag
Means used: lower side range 11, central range 10.9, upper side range 11.4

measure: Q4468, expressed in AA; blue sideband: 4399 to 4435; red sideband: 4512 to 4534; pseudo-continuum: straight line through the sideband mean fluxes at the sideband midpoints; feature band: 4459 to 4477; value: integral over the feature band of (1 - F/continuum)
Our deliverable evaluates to -0.3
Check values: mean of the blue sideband 10.7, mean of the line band 11.2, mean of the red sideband 11.3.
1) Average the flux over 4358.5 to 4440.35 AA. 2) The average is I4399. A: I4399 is 10.8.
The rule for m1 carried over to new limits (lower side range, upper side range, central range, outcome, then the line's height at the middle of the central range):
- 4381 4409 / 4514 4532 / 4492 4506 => -0.2 AA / 11.2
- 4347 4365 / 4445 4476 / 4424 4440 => 0.4 AA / 11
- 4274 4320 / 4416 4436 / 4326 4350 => -1.1 AA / 9.96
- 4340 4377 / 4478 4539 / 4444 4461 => 0.3 AA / 11.2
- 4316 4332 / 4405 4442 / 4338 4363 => 0.6 AA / 10.6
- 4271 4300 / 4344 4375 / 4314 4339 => -0.7 AA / 10.4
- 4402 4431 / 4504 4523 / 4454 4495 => 0.6 AA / 11.2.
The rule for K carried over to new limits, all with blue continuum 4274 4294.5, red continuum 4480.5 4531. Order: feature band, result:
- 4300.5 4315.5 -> 0.13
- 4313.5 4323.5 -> -0.10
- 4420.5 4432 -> -0.01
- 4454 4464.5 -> 0.02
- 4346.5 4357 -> -0.08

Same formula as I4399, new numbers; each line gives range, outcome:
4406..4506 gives 11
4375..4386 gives 11.5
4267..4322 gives 9.54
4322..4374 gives 10.6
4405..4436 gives 10.6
